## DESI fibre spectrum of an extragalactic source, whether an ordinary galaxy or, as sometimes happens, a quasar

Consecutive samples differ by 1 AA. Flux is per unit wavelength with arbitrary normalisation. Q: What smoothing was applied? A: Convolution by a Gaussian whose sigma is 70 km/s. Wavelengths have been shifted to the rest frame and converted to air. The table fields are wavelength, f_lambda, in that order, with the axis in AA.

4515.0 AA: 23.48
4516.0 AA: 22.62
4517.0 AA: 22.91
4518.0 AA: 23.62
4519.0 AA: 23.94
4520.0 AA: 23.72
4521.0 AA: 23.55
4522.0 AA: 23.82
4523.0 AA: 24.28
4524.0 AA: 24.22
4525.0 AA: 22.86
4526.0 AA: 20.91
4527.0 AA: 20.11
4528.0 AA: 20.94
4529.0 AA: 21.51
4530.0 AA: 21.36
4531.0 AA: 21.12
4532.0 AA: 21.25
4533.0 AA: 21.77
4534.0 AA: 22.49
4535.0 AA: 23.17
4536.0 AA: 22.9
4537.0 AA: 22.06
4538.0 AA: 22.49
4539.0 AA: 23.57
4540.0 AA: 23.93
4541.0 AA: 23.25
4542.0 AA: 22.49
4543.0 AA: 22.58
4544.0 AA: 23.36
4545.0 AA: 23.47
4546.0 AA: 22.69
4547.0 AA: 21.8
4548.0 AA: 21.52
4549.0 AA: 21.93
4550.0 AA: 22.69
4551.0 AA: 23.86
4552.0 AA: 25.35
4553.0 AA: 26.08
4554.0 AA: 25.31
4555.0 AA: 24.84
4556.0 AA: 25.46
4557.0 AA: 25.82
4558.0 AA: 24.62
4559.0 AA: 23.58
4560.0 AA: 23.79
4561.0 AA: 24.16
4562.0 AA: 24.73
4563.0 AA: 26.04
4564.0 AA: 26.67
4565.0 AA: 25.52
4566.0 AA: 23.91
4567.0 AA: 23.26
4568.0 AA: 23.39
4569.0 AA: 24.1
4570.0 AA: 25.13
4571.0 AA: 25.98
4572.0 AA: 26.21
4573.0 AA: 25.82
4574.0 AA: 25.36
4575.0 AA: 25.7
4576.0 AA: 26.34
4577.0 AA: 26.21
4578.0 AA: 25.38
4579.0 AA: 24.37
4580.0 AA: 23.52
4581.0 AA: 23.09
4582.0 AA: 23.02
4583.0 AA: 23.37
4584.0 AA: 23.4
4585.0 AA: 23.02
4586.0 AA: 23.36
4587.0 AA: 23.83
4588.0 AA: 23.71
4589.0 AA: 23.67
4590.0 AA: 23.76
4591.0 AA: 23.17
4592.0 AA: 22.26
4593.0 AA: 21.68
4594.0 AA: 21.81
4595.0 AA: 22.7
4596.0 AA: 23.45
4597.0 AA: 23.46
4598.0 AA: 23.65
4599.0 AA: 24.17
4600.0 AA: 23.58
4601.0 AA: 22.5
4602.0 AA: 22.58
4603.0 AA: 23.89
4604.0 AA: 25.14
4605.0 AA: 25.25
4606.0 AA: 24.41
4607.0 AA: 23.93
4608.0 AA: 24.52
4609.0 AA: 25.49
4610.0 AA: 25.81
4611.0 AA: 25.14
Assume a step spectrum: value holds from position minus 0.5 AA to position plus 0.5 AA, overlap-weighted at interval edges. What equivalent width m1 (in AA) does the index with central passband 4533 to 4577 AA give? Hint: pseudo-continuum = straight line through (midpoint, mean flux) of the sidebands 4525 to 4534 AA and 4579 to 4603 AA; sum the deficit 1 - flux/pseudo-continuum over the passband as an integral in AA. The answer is -4.04 AA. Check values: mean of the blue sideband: 21.3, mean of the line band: 24.1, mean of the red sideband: 23.2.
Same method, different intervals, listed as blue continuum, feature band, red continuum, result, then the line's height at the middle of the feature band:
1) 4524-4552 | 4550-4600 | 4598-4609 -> -2.1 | 23.3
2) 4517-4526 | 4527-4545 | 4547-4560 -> 1.1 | 23.8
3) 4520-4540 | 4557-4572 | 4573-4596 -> -0.9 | 23.3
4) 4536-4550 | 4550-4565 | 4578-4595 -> -1.4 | 22.9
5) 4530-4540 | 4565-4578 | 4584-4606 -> -1.2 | 23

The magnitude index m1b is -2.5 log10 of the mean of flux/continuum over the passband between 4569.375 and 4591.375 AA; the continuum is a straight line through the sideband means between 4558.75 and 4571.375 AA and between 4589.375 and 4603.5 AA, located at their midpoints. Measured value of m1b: -0.03 mag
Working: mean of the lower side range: 24.6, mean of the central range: 24.4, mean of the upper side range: 23.1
